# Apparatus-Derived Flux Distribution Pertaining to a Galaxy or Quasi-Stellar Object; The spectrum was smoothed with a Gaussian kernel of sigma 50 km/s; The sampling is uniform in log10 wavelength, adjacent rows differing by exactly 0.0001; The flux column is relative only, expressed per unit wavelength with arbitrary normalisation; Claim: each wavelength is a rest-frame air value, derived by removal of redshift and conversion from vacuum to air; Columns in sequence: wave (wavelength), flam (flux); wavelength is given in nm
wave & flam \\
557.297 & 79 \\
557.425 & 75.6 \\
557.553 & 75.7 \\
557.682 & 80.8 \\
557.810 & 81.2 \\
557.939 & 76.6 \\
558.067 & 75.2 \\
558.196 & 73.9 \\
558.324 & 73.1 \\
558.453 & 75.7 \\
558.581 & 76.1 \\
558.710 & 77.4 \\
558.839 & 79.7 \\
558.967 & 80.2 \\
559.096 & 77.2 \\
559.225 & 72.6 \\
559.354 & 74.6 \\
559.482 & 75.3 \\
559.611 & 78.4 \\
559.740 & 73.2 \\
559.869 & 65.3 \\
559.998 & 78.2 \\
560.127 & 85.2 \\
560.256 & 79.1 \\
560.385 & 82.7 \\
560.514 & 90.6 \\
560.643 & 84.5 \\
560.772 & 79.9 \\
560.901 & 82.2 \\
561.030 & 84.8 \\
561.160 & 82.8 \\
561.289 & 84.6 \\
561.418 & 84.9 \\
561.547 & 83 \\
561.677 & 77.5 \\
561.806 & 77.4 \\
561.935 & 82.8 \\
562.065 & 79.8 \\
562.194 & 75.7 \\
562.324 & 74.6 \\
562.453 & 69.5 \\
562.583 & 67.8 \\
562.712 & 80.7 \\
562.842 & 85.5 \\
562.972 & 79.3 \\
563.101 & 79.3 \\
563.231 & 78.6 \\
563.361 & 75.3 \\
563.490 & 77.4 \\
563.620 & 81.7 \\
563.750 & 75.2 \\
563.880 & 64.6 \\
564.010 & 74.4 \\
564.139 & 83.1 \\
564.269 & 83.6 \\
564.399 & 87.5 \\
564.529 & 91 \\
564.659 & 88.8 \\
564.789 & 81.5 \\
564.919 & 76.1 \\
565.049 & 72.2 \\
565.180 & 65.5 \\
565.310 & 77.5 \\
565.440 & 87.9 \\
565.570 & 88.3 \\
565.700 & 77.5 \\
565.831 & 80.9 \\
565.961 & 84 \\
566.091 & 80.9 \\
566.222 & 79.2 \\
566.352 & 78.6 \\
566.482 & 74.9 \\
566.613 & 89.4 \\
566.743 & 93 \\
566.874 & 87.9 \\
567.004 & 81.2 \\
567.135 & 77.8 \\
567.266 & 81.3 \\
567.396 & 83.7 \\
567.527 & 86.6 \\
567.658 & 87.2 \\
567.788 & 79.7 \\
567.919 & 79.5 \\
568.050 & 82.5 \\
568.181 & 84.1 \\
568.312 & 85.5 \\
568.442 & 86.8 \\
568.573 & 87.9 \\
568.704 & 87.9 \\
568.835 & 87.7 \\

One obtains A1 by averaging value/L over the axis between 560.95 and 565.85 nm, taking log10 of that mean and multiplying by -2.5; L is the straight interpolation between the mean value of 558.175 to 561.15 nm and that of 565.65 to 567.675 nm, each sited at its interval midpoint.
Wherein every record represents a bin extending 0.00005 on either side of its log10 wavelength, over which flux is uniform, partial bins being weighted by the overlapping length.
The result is 0.017 mag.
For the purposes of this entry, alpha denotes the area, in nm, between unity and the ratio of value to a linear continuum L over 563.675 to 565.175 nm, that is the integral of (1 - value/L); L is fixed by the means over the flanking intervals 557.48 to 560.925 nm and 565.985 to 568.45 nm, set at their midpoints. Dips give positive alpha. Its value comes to 0.04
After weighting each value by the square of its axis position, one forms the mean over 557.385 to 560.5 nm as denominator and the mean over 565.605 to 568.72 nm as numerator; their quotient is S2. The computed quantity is 1.11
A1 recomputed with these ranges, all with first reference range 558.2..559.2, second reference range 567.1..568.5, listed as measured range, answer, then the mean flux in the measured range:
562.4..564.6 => 0.02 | 78.6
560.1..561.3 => -0.07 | 83.5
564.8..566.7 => 0.03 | 79.7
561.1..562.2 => -0.03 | 81.3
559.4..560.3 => 0.02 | 76.3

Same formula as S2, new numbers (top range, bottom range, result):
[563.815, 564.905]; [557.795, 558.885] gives 1.09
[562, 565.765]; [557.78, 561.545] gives 1.01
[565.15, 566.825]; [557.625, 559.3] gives 1.09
